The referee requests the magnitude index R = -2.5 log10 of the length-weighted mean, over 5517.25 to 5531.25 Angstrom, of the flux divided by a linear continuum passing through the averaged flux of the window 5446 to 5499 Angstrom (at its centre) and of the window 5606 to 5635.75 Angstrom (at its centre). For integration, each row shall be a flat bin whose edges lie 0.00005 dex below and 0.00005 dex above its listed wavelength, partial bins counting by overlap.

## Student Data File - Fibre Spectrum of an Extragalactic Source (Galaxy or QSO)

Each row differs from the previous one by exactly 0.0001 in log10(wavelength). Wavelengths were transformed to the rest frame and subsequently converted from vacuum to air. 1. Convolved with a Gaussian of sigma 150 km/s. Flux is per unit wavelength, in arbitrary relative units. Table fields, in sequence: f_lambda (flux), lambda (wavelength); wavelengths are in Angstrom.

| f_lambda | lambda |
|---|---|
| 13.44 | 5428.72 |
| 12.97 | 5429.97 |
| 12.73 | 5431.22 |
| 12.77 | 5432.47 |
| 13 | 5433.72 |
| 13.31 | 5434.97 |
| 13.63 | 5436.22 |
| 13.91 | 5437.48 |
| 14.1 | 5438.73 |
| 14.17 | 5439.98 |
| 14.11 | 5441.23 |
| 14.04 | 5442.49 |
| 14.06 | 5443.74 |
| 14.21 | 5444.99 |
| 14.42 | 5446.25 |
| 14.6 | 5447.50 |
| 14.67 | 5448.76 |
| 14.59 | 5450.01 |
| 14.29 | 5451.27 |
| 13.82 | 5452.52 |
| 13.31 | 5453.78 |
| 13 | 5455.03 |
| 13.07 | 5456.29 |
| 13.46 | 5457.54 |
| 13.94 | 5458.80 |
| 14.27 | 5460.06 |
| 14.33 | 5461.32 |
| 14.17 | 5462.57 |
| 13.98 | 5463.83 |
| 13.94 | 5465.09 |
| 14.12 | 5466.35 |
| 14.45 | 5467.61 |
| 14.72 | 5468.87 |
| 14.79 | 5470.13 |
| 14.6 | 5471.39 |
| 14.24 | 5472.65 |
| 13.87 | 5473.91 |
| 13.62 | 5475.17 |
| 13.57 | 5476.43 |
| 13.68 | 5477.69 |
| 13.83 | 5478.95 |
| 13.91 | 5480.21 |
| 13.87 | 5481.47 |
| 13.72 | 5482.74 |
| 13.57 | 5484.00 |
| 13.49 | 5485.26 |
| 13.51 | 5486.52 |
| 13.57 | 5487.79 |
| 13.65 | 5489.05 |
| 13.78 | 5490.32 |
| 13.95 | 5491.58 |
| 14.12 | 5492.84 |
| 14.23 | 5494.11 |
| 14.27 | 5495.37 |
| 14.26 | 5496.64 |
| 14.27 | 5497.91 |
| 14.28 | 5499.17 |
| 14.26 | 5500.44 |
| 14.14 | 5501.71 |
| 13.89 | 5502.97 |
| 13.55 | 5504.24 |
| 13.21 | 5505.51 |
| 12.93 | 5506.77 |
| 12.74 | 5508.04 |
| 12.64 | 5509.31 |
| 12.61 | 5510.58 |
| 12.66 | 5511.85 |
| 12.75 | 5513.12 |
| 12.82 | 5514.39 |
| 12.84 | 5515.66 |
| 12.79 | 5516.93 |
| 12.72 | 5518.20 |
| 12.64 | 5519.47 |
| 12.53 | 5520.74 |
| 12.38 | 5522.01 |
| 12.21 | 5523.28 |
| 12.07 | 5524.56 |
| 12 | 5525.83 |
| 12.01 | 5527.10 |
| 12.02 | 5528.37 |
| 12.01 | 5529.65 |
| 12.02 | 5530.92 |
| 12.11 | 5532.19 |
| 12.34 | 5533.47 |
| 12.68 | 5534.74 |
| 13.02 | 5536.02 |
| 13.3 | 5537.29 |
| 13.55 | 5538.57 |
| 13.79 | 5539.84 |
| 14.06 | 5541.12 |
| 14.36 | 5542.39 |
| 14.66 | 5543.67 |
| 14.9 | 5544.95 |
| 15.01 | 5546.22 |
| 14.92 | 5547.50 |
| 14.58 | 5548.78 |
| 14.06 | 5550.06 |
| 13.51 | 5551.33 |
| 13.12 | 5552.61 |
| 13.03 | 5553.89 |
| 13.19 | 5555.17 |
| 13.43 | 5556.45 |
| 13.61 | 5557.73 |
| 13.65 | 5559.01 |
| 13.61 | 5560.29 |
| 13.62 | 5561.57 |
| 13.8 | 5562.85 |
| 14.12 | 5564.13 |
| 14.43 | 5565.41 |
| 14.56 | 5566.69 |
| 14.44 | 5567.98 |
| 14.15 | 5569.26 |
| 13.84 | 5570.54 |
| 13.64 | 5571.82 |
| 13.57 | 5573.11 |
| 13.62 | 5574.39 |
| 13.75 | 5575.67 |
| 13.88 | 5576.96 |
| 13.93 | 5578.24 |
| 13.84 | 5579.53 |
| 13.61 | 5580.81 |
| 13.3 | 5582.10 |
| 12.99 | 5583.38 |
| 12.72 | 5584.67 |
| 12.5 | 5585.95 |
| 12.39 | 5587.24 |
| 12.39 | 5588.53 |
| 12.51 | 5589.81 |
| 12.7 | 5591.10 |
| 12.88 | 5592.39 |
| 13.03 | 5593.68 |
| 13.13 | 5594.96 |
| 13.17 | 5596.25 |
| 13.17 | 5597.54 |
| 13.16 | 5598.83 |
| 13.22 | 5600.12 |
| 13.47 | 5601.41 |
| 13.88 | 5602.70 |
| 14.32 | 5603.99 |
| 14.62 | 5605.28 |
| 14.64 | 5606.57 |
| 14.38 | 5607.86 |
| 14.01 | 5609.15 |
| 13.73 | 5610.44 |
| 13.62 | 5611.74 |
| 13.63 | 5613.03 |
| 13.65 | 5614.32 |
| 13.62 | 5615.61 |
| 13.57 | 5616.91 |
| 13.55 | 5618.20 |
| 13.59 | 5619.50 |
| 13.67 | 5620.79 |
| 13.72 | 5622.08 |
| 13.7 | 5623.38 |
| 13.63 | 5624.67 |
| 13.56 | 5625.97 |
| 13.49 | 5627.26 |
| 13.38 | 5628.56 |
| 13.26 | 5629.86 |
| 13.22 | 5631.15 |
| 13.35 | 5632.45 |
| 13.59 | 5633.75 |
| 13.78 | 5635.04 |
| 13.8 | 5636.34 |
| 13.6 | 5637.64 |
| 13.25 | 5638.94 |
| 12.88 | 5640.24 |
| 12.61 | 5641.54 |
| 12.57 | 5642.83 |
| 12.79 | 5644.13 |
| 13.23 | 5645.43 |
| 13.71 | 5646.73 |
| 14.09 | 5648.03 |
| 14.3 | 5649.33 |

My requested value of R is 0.13 mag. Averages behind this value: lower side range 14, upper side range 13.7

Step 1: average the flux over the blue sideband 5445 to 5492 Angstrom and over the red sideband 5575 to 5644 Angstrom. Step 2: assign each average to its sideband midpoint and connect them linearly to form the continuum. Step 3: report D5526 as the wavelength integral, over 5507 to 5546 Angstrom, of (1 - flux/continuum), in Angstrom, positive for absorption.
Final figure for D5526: 2.5 Angstrom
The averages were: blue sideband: 14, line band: 12.9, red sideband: 13.4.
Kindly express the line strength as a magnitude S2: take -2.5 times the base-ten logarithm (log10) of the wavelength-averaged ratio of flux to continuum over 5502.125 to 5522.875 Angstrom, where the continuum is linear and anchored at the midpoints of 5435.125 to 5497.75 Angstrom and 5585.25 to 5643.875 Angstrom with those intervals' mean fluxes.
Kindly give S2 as 0.08 mag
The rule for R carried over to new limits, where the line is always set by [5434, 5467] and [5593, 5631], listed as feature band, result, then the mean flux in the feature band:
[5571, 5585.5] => 0.01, 13.5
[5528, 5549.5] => 0.02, 13.5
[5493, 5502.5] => -0.03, 14.2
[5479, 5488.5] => 0.02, 13.7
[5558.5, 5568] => -0.02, 14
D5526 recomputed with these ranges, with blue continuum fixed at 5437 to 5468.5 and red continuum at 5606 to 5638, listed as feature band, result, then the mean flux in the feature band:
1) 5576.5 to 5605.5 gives 1.1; 13.2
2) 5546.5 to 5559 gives 0.1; 13.7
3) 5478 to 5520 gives 1.3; 13.5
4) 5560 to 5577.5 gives -0.2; 13.9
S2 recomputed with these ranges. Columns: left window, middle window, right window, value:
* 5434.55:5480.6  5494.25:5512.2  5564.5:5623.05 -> 0.02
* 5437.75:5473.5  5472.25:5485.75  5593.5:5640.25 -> 0.02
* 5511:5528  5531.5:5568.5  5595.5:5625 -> -0.07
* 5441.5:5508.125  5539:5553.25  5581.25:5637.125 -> -0.05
